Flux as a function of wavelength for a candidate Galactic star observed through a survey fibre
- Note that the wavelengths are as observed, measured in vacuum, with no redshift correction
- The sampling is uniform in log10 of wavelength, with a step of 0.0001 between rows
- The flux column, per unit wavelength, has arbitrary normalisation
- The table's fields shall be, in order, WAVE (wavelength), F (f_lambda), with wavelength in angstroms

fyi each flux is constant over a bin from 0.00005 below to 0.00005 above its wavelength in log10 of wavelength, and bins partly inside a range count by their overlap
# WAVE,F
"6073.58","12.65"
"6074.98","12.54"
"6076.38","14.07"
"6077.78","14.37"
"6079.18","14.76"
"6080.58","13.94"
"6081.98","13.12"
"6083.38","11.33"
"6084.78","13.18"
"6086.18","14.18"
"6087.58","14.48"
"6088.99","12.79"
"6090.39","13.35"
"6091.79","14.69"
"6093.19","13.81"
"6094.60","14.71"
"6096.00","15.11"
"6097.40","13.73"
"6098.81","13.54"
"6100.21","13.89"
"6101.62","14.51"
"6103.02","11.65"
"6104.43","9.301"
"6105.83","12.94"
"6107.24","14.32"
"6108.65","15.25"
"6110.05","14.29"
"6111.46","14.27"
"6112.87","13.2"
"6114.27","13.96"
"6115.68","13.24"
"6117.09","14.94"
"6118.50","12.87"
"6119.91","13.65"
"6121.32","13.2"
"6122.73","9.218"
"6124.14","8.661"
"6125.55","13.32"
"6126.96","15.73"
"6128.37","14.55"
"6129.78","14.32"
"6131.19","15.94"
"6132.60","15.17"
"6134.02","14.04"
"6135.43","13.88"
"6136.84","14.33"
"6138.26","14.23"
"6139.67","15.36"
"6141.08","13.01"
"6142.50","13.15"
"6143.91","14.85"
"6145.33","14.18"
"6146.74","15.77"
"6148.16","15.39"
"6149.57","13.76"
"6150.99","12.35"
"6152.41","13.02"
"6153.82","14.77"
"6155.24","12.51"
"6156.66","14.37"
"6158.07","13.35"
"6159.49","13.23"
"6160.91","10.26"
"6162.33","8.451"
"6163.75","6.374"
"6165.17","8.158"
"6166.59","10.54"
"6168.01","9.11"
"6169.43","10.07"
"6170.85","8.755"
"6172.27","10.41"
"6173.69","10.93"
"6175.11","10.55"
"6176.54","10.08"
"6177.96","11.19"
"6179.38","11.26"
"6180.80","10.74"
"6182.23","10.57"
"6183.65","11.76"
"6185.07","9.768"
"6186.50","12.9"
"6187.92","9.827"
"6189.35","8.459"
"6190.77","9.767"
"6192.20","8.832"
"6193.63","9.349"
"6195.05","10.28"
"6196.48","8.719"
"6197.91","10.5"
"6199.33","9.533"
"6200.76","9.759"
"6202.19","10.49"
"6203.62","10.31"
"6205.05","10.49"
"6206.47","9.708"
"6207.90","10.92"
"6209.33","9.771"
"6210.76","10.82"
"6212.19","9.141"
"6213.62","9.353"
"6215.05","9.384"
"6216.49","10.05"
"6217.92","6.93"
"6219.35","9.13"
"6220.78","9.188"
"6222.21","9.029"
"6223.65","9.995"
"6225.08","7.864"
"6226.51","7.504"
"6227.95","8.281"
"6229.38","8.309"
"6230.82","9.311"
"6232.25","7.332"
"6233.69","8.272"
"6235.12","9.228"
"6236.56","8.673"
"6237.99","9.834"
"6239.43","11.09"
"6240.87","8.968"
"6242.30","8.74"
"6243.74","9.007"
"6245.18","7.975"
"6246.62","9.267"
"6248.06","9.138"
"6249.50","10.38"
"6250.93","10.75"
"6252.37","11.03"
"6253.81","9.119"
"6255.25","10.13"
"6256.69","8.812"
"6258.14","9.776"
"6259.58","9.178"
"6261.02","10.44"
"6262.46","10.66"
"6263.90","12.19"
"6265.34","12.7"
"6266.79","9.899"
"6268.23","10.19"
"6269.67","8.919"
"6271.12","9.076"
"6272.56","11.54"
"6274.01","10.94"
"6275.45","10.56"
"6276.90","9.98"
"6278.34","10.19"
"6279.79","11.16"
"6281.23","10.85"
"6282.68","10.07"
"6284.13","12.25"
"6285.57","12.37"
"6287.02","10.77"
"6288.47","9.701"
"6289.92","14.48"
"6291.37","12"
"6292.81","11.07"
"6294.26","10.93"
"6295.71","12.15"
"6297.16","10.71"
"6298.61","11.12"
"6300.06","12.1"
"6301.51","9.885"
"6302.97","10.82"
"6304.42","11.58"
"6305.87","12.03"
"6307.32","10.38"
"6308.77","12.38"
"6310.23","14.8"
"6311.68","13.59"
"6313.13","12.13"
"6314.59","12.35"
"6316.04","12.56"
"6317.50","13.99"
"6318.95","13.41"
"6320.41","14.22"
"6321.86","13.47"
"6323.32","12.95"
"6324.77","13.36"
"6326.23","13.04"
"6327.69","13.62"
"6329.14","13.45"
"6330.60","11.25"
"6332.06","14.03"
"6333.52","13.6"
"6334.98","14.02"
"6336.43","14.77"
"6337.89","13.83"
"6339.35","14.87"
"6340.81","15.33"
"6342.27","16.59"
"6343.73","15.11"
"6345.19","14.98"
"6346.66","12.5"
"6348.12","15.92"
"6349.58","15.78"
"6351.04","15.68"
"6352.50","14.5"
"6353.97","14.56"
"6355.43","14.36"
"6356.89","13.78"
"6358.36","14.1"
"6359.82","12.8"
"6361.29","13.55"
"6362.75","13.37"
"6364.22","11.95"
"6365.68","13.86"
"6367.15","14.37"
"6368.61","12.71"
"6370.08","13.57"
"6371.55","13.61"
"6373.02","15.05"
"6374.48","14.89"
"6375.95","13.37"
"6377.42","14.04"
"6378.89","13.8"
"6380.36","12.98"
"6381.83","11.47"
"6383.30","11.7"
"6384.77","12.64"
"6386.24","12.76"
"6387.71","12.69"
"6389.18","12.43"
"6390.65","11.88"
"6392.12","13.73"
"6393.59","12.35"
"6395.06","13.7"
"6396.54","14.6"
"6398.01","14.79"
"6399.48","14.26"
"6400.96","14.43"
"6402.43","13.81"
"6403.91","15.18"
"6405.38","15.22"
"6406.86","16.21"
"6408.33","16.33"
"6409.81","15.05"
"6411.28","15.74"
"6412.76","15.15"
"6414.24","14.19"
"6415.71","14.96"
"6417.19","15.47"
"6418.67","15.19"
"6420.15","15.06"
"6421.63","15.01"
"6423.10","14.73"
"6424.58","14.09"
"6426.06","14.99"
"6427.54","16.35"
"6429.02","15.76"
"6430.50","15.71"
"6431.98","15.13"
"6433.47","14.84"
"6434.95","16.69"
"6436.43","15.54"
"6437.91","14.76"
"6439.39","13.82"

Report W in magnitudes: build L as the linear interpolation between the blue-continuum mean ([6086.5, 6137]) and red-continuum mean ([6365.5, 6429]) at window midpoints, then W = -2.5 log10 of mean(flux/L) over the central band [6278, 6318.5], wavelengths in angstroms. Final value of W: 0.19 mag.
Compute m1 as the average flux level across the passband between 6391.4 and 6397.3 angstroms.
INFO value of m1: 13.6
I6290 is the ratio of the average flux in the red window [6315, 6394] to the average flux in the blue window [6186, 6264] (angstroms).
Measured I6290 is 1.44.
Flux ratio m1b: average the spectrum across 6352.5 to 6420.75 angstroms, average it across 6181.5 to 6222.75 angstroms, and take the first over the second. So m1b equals 1.42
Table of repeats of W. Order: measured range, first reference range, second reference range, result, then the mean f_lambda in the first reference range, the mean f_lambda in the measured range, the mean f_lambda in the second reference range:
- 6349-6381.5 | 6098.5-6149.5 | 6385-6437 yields 0.047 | 13.7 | 13.9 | 14.7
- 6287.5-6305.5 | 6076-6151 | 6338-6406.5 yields 0.214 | 13.7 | 11.4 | 13.9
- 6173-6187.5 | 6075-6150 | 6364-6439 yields 0.257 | 13.8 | 11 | 14.3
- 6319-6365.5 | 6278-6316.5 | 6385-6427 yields -0.100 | 11.7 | 14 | 14.4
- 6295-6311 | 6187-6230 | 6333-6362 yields 0.112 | 9.41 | 11.6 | 14.5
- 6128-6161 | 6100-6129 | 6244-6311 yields -0.107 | 13.2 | 14.1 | 10.8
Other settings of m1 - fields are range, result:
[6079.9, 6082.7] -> 13.5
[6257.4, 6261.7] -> 9.77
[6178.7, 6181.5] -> 11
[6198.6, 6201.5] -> 9.67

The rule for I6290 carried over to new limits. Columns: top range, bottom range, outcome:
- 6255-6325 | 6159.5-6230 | 1.18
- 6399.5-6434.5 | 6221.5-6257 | 1.66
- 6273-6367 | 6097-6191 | 1.03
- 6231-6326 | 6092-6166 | 0.82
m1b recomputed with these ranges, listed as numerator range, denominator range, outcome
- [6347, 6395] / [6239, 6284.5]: 1.34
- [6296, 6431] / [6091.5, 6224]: 1.16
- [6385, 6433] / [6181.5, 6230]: 1.52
